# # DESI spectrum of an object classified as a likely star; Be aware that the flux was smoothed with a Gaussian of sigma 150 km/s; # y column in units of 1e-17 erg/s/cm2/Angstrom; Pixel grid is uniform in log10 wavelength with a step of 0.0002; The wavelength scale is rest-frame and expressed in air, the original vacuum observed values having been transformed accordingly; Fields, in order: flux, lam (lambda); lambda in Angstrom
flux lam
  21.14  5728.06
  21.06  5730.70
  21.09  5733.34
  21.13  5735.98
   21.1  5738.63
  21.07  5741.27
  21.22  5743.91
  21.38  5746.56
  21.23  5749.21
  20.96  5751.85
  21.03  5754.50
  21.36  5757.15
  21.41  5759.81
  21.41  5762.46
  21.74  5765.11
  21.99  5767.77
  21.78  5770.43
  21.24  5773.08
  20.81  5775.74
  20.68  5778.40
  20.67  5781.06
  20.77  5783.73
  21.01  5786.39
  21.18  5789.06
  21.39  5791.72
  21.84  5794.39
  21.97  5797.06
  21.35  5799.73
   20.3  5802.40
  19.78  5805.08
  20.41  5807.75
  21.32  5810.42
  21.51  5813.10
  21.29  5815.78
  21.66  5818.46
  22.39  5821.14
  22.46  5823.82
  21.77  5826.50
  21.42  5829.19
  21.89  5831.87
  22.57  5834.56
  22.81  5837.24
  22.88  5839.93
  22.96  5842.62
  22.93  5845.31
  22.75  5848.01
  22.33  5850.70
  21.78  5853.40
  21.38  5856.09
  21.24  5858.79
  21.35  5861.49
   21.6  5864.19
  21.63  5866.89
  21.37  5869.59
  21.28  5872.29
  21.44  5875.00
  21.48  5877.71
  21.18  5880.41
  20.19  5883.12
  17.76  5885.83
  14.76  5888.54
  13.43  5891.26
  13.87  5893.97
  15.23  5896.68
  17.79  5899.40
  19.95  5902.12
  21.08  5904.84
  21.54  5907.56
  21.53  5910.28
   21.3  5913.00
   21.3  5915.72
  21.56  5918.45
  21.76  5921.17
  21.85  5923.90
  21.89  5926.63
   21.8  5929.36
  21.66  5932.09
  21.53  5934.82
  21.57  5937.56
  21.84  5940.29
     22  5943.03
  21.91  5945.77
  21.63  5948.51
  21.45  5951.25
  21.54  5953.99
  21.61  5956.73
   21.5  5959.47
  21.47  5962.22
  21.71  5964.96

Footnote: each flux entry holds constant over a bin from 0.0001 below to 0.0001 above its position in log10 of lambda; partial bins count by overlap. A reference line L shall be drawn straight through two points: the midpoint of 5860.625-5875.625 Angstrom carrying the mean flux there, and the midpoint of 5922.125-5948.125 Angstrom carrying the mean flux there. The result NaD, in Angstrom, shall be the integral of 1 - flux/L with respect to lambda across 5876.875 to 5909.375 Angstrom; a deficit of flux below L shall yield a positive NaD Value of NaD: 5.1 Angstrom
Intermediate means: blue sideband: 21.5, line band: 18.2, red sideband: 21.8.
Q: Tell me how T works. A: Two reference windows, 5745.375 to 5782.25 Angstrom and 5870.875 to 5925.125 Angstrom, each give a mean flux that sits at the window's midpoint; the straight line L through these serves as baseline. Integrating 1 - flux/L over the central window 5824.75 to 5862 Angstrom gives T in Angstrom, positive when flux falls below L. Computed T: -3.6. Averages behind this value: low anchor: 21.3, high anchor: 19.5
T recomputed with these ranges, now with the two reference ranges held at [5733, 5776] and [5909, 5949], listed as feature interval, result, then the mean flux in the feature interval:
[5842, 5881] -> -0.43 Angstrom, 21.8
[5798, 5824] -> 0.27 Angstrom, 21.2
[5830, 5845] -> -0.78 Angstrom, 22.6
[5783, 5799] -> 0.00 Angstrom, 21.4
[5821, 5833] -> -0.27 Angstrom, 22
